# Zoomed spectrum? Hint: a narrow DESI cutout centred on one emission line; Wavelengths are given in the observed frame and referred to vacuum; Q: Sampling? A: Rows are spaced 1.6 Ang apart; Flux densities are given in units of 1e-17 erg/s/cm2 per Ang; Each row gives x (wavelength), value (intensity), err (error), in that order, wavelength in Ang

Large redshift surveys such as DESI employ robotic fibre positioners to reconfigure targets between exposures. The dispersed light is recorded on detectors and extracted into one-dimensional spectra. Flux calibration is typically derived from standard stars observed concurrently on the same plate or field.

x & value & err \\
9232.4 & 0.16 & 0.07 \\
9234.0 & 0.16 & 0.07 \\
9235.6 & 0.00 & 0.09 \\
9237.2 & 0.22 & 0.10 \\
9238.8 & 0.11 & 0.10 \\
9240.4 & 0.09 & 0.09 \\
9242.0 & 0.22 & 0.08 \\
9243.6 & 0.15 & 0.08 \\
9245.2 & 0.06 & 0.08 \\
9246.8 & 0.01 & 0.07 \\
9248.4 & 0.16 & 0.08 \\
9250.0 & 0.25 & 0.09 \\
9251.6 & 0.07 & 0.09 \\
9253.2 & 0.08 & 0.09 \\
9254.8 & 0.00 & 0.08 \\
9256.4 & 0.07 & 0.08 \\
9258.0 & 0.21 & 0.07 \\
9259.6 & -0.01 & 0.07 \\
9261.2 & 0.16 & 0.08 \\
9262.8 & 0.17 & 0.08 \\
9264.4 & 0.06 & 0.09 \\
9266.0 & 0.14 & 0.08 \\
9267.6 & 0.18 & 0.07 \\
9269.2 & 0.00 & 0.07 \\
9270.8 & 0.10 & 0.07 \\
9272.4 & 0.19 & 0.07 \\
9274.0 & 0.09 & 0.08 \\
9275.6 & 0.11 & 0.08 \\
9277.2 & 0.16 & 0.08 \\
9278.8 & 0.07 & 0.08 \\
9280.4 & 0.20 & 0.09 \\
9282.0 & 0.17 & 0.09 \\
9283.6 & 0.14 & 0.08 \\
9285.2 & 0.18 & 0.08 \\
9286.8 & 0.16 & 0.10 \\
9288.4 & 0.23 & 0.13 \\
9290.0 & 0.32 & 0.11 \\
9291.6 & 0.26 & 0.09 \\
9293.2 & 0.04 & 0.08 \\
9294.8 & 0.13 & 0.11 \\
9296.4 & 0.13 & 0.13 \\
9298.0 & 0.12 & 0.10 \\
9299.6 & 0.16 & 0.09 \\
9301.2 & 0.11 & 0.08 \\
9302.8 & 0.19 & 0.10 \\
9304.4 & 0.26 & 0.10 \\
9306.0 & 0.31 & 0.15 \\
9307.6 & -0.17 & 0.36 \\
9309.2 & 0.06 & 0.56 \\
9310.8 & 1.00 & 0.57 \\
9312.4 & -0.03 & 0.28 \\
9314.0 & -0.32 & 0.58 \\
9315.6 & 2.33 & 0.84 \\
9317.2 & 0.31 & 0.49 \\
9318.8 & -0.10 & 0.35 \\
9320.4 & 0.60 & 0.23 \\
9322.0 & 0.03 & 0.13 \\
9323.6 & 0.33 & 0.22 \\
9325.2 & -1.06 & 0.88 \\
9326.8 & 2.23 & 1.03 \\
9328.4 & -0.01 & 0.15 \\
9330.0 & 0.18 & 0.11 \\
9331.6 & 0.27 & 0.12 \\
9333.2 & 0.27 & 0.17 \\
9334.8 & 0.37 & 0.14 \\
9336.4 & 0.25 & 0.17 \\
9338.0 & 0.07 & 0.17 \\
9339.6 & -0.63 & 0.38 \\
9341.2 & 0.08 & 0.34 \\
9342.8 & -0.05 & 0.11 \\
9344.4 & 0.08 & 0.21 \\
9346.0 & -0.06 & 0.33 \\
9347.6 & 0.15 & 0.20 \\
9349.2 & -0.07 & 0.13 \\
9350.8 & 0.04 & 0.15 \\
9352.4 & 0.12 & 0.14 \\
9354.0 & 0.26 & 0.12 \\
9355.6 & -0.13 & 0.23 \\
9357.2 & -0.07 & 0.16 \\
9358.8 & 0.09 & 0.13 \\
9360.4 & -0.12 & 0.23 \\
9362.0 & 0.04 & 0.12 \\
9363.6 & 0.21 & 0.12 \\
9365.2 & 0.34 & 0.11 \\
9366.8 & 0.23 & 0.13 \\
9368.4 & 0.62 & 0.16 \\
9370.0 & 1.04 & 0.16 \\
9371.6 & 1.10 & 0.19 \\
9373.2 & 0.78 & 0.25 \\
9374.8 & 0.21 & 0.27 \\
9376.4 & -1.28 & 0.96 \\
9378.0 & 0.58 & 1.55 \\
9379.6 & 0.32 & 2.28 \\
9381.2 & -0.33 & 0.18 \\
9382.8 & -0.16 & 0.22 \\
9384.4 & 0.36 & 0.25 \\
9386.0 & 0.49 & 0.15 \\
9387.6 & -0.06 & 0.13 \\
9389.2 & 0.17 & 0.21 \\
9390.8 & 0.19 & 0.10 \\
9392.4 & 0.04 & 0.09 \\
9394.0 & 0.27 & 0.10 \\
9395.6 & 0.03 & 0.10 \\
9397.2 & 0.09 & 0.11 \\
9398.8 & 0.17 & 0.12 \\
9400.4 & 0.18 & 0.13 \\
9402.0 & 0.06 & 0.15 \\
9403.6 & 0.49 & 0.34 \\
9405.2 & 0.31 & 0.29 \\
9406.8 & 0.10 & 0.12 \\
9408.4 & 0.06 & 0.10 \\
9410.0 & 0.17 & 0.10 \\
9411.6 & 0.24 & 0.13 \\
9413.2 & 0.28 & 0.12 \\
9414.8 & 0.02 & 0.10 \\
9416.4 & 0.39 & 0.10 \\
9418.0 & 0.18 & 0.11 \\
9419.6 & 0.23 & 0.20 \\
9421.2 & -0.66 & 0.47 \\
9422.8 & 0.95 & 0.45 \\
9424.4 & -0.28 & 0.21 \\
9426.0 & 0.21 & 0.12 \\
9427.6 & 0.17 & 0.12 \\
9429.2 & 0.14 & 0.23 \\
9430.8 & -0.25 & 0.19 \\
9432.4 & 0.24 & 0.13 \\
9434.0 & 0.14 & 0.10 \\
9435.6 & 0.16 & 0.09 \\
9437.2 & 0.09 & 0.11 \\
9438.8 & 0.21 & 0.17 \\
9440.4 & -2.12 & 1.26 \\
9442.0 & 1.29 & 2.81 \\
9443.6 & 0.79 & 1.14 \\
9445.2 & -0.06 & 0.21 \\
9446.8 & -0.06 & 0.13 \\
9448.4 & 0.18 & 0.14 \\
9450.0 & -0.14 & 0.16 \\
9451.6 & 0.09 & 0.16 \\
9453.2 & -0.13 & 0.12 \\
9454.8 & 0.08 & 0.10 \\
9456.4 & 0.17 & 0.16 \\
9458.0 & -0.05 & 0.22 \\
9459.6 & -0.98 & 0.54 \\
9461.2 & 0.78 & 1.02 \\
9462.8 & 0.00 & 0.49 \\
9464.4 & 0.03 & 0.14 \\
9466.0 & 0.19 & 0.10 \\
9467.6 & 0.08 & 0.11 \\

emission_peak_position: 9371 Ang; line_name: H-gamma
